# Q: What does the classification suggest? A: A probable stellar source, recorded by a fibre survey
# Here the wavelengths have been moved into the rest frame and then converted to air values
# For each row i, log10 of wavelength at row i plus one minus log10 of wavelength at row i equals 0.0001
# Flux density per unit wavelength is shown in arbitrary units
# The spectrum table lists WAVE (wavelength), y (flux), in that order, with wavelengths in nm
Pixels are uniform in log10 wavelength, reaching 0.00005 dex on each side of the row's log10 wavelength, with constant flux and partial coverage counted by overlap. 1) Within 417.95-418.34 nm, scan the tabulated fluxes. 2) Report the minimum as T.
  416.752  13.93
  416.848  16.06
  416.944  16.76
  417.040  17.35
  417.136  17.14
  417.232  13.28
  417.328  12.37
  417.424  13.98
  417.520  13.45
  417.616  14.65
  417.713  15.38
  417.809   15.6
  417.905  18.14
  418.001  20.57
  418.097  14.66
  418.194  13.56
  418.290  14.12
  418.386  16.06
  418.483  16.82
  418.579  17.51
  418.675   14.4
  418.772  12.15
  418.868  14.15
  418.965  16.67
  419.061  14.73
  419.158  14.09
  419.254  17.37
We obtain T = 13.56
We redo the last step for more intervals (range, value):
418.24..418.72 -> 14.12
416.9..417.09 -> 16.76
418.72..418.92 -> 12.15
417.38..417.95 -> 13.45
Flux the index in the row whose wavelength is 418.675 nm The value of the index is 14.4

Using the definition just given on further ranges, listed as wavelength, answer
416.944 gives 16.76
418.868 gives 14.15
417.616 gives 14.65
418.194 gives 13.56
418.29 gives 14.12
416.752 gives 13.93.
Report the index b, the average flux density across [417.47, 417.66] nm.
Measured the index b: 14.1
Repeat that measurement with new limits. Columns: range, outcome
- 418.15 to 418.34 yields 13.9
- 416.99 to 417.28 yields 15.9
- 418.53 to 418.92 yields 14.6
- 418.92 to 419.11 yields 15.7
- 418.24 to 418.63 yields 16.1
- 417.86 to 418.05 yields 19.4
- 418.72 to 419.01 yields 14.3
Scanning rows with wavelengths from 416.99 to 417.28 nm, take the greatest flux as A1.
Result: 17.35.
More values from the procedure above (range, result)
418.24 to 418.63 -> 17.51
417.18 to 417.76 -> 15.38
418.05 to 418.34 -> 14.66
